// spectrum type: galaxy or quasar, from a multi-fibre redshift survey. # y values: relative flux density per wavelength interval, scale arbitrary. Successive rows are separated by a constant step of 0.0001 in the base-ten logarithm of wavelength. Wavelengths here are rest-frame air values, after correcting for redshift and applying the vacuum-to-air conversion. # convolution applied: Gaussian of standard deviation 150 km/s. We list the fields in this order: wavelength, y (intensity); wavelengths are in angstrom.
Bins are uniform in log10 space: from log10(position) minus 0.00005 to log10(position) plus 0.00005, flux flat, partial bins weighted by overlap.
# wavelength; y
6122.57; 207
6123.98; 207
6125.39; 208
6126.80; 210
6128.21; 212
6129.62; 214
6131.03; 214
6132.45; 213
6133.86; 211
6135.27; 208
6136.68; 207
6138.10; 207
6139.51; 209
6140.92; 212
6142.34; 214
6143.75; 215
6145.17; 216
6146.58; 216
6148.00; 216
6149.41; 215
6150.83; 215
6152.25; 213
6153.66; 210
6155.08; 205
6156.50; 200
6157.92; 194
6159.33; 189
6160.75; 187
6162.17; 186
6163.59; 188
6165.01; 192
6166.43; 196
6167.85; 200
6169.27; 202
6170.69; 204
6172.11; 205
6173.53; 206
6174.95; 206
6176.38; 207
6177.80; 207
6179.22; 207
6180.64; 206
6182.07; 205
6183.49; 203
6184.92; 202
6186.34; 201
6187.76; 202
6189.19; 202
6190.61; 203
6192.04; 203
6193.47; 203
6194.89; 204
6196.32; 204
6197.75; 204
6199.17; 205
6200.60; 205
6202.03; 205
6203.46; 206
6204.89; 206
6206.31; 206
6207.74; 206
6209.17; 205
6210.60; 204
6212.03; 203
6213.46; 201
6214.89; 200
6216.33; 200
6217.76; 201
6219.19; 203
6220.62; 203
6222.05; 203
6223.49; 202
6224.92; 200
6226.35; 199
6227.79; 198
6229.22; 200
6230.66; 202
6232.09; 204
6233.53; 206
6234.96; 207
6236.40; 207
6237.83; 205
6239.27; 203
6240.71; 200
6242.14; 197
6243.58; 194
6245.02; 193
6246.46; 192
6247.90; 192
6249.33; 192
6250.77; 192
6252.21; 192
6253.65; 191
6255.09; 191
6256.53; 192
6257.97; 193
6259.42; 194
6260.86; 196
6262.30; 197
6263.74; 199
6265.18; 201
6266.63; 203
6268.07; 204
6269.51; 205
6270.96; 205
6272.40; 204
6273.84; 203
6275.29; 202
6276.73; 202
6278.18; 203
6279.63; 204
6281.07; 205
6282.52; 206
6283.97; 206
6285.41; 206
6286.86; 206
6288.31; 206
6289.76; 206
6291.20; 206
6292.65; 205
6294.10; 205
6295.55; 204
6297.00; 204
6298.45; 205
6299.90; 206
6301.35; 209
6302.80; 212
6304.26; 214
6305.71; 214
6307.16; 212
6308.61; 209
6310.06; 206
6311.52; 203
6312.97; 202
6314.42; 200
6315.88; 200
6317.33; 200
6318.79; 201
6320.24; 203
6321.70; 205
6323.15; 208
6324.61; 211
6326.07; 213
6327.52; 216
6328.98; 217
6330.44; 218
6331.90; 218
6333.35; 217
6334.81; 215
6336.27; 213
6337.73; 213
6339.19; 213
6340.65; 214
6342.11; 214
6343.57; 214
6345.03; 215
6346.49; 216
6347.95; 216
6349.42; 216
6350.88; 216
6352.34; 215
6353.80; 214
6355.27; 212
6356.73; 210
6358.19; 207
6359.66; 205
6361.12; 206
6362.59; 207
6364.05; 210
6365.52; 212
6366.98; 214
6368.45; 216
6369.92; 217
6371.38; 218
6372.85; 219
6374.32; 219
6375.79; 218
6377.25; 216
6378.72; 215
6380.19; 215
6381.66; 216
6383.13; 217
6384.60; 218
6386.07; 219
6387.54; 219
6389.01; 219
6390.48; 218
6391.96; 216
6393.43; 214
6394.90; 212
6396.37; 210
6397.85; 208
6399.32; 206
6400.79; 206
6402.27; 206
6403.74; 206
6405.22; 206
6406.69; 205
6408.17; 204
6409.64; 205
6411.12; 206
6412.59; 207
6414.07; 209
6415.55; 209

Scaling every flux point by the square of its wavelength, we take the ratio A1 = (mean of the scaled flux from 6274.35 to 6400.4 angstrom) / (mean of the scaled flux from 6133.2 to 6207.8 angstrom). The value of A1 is 1.1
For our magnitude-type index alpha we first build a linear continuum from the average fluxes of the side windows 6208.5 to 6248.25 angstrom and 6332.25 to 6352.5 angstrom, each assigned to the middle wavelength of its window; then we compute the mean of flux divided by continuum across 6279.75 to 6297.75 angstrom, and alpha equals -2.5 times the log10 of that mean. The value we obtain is 0.015 mag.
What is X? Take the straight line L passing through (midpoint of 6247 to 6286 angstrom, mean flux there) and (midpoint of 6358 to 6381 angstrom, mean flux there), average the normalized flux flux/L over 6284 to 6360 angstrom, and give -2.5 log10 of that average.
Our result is -0.01 mag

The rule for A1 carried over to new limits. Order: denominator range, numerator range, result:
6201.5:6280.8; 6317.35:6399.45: 1.11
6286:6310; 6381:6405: 1.06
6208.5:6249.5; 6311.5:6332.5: 1.07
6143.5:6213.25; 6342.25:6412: 1.11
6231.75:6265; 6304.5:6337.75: 1.09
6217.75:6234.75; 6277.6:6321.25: 1.04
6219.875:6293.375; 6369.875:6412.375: 1.11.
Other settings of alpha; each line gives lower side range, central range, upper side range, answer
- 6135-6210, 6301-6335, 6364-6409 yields 0.01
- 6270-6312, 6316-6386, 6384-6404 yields -0.02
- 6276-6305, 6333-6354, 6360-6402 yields -0.02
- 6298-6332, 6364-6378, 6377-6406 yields -0.02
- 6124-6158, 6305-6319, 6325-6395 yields 0.05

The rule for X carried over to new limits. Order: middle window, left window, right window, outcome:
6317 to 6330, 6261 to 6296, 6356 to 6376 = 0.00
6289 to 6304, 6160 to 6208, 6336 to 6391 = 0.02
